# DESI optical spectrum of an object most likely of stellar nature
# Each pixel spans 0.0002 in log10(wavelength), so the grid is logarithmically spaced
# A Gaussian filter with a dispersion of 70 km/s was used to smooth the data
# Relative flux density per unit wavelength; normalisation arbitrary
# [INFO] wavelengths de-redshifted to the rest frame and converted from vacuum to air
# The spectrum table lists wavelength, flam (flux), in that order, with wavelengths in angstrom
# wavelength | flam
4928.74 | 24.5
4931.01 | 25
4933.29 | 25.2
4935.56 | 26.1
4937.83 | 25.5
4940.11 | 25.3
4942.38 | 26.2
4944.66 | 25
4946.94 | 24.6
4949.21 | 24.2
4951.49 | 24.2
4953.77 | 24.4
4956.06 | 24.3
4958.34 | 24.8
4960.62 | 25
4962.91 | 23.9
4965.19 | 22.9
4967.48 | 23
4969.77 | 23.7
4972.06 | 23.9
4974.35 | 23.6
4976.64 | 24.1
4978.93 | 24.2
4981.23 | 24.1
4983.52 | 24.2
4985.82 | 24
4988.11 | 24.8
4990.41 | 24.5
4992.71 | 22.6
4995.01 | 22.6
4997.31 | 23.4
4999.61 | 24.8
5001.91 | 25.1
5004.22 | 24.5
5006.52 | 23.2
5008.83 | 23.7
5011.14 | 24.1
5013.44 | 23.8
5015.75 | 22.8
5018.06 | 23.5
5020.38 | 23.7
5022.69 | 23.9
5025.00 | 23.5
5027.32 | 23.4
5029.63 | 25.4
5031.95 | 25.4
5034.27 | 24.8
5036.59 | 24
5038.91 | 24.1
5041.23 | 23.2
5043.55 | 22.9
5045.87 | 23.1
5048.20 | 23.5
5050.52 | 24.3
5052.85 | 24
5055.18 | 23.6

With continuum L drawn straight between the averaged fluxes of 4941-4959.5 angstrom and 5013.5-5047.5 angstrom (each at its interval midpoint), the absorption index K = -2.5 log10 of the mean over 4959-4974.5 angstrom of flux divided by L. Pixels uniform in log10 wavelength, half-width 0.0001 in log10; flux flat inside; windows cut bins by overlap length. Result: 0.04 mag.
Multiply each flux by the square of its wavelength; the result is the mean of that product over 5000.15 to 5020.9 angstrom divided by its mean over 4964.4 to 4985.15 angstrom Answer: 1.02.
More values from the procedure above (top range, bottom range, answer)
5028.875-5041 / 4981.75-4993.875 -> 1.04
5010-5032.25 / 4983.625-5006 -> 1.01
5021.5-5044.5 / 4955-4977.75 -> 1.03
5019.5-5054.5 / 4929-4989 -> 1.01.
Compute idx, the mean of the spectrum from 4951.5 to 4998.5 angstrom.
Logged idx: 23.9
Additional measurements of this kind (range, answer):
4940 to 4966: 24.6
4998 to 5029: 23.9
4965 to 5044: 23.9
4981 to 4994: 24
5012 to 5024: 23.6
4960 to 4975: 23.7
